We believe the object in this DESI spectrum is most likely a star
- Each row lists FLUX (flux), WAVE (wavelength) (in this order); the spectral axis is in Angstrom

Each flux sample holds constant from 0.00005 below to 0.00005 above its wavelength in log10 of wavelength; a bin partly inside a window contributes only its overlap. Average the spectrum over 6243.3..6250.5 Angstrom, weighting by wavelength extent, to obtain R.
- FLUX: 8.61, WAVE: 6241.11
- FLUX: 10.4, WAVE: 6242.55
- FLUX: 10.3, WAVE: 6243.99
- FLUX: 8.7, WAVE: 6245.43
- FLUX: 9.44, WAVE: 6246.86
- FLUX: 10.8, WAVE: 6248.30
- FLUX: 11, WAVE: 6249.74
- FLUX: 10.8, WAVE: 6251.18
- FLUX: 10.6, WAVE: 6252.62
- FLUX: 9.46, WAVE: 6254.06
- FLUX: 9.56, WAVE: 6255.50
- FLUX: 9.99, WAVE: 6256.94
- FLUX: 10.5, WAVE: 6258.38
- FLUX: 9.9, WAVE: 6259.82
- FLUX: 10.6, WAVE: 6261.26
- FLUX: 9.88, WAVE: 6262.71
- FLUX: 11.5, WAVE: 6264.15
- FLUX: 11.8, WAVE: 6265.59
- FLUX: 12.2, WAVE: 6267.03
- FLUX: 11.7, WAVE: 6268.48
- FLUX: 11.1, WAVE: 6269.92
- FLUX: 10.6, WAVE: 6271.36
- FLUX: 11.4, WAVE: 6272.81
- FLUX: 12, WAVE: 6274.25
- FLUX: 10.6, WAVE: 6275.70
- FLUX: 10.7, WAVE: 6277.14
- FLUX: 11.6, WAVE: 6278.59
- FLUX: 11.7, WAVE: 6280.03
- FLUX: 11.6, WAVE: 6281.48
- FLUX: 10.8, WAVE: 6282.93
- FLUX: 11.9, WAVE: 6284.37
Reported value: 10.1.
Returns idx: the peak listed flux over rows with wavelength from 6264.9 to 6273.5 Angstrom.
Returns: 12.2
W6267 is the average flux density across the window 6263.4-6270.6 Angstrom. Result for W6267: 11.7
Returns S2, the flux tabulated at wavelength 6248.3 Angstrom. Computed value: 10.8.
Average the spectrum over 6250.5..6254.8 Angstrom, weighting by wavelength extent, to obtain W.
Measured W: 10.3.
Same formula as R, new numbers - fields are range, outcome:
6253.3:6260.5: 9.89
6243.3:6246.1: 9.5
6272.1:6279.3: 11.3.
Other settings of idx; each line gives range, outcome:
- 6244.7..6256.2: 11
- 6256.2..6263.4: 10.6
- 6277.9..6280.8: 11.7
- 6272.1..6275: 12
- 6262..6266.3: 11.8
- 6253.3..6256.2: 9.56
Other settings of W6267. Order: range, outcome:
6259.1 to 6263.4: 10.1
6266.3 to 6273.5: 11.4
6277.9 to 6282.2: 11.6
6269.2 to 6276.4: 11.1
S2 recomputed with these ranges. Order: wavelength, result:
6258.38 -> 10.5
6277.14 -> 10.7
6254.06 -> 9.46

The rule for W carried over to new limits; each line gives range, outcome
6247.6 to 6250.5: 10.9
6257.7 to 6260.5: 10.2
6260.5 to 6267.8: 11.2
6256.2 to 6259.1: 10.2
